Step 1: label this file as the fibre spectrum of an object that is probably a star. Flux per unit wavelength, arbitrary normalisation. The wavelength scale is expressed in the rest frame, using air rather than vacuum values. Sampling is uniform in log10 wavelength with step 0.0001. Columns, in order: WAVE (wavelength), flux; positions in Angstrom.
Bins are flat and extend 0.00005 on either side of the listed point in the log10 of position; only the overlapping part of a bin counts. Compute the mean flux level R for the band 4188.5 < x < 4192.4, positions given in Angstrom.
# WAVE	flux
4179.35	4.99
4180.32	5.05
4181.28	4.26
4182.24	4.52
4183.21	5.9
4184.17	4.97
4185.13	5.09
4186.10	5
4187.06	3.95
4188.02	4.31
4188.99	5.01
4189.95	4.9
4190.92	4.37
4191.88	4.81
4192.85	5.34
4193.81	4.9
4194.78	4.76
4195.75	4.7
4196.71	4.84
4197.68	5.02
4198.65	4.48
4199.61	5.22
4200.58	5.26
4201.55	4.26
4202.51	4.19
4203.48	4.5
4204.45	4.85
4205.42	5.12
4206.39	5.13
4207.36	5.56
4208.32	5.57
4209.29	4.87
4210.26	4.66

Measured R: 4.77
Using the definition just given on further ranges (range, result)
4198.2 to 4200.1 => 4.87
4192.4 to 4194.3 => 5.12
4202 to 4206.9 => 4.76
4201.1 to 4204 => 4.33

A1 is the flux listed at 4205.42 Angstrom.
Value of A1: 5.12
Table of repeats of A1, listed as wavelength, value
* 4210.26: 4.66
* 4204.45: 4.85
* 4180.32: 5.05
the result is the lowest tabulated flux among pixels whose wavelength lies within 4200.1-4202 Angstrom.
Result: 4.26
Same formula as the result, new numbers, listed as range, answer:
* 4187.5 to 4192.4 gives 4.31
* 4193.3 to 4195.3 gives 4.76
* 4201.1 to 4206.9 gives 4.19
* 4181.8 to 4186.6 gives 4.52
